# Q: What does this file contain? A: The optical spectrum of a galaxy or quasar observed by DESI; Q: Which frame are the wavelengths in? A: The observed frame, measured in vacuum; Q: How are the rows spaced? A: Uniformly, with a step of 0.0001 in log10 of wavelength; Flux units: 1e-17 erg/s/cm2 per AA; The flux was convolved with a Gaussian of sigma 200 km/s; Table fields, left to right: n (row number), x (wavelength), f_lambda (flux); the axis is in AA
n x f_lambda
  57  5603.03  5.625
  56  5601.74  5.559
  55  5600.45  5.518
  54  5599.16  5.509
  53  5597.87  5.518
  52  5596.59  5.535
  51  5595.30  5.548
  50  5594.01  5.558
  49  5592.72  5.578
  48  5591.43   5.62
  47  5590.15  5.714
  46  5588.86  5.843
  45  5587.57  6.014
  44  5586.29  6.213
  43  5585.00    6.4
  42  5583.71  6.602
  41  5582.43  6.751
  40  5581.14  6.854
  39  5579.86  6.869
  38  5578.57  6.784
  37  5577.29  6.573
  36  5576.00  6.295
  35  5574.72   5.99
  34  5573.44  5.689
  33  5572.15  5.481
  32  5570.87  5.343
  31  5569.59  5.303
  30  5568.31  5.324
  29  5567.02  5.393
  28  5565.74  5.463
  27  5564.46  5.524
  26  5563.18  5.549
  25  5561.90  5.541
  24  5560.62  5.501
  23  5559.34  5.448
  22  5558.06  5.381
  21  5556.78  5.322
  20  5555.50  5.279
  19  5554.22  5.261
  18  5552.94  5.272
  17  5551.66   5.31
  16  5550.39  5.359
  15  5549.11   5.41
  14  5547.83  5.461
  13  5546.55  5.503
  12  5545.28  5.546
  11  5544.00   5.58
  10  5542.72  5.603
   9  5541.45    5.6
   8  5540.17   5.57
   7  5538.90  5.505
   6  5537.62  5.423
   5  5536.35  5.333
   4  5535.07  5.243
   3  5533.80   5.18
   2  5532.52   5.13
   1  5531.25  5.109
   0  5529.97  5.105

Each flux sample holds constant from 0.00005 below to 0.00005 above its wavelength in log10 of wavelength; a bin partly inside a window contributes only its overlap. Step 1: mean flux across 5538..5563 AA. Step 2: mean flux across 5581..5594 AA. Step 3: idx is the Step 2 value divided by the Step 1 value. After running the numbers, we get 1.12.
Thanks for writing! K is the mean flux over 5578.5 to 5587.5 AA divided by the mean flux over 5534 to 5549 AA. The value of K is 1.20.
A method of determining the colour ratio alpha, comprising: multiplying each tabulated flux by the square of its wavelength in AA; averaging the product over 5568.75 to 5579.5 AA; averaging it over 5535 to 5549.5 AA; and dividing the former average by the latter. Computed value 1.10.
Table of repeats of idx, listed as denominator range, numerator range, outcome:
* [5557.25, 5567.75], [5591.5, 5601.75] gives 1.01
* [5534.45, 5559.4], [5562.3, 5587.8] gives 1.11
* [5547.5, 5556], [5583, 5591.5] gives 1.14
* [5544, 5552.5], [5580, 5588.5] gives 1.19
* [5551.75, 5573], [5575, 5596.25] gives 1.15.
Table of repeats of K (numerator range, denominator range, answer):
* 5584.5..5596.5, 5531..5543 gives 1.08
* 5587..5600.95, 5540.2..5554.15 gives 1.03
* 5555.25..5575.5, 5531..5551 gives 1.01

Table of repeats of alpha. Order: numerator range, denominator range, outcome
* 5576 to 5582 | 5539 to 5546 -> 1.22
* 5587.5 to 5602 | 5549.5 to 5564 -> 1.06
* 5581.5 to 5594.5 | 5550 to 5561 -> 1.14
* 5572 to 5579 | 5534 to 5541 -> 1.16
